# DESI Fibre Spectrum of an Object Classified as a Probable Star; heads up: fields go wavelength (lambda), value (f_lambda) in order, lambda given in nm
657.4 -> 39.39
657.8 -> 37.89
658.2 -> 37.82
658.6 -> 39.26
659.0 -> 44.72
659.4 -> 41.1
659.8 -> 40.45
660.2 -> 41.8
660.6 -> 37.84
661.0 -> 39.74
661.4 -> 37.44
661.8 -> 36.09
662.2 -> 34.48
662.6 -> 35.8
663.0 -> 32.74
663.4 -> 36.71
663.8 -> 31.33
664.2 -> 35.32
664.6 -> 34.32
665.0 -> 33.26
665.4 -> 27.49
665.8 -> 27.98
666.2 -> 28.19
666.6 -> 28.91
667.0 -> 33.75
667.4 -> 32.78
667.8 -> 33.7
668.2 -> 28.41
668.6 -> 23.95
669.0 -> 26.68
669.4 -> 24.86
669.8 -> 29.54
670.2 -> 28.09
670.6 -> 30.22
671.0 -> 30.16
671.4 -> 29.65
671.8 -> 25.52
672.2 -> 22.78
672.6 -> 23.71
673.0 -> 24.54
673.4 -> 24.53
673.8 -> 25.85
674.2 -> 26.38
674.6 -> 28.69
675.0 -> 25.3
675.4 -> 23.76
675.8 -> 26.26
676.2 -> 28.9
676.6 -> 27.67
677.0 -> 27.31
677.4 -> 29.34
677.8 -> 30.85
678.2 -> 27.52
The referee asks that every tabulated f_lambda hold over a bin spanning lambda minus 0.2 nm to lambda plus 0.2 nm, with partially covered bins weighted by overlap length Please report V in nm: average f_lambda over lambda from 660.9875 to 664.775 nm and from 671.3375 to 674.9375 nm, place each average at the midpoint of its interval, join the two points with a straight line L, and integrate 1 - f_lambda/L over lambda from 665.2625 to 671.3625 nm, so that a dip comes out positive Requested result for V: 0.20 nm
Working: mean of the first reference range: 35.2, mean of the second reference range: 25.6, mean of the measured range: 29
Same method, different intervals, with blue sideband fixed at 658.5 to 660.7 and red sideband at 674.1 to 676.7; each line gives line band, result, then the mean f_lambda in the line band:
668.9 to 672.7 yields 0.450 nm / 27.2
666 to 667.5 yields 0.162 nm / 30.8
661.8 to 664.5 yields 0.237 nm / 34.5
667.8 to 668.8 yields 0.166 nm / 27.7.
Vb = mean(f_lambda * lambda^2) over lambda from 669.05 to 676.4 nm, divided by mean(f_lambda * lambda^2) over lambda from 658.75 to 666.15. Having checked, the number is 0.76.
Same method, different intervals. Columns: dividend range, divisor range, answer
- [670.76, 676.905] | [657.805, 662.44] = 0.70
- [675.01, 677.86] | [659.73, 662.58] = 0.76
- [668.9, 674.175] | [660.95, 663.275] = 0.76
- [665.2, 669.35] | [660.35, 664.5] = 0.82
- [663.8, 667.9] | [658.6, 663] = 0.83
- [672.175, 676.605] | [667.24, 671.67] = 0.91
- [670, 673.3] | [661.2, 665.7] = 0.81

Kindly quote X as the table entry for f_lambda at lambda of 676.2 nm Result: 28.9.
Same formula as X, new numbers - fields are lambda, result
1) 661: 39.74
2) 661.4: 37.44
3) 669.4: 24.86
